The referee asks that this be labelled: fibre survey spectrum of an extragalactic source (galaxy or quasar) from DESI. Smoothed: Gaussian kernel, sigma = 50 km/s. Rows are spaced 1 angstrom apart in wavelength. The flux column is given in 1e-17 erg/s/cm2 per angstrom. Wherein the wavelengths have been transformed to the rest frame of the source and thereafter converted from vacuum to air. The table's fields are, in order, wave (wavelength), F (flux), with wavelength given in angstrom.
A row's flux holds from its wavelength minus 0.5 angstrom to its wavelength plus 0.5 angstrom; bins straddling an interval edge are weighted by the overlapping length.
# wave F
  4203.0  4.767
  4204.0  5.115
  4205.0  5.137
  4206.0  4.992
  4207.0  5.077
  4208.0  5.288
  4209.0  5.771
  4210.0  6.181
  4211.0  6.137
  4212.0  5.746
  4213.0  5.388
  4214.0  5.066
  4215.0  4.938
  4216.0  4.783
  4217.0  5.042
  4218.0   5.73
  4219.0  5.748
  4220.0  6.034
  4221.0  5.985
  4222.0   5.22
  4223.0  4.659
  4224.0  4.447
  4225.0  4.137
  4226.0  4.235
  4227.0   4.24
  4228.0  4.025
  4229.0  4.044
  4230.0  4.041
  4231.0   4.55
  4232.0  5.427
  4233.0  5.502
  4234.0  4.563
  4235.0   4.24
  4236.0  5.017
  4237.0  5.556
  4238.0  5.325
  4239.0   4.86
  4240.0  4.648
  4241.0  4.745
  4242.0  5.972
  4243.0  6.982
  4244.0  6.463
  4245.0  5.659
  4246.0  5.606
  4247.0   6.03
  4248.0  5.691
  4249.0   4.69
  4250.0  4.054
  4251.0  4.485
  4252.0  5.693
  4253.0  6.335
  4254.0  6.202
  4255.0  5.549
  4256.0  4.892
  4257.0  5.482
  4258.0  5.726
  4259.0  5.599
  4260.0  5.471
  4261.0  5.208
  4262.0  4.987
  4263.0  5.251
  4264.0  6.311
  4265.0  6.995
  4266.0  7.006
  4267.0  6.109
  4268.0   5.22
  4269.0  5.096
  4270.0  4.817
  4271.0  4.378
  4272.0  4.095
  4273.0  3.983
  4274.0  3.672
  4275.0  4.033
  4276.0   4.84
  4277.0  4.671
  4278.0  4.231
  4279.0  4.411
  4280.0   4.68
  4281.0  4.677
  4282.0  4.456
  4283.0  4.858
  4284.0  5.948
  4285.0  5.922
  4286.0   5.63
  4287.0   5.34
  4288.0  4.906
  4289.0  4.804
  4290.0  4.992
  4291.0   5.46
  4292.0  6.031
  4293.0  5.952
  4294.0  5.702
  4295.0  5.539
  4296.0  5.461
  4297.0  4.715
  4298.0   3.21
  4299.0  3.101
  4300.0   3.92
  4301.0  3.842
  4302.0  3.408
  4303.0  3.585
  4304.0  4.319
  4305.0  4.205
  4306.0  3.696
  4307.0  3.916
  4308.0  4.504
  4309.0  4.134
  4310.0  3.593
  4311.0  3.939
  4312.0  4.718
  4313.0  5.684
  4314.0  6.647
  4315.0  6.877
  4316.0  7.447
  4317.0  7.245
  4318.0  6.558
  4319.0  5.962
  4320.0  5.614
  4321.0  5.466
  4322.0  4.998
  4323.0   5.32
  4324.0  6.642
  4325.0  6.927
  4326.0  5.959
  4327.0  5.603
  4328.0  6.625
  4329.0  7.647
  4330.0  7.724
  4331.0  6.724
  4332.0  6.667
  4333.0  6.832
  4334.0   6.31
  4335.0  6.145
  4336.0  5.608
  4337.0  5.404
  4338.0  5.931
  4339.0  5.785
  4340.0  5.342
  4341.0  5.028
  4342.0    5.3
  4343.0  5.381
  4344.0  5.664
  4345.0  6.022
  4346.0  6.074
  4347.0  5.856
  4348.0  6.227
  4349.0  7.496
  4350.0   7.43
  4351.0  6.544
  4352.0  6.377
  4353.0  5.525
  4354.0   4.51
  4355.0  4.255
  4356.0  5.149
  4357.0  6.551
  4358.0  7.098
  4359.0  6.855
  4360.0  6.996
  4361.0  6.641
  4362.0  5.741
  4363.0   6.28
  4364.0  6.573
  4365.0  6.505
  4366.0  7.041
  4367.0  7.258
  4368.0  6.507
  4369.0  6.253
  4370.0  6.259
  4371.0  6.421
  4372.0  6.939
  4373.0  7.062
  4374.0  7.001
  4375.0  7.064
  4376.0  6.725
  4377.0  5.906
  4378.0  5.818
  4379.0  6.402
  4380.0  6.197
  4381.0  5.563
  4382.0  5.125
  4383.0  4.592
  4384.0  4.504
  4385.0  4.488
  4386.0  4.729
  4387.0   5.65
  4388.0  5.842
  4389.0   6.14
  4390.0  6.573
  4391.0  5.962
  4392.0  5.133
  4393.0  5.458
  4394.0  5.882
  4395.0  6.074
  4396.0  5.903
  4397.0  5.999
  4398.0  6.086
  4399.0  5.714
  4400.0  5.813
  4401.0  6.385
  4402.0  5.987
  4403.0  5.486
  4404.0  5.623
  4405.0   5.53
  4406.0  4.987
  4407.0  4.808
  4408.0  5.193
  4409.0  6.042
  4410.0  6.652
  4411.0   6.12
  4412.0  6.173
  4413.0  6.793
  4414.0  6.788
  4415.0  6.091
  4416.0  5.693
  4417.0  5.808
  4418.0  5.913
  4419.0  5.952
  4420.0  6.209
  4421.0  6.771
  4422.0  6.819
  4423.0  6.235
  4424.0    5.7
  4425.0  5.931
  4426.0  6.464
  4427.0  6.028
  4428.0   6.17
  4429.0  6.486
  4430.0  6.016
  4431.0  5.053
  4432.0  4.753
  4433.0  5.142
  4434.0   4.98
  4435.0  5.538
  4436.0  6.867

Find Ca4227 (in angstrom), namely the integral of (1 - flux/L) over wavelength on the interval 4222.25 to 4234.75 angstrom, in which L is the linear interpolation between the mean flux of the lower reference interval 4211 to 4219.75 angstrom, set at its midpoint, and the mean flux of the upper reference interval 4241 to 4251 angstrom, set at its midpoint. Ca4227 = 2.2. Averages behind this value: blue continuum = 5.37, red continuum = 5.58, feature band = 4.5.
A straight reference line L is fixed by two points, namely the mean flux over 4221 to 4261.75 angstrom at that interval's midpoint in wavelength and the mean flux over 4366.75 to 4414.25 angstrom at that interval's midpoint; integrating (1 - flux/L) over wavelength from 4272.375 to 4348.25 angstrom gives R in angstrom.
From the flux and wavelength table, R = 2.8 angstrom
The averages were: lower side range 5.14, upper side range 5.94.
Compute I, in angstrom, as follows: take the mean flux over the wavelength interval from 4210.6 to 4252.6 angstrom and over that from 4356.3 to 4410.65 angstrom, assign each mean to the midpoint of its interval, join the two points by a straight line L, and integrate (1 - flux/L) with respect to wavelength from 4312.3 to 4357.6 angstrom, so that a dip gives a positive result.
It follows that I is -2.9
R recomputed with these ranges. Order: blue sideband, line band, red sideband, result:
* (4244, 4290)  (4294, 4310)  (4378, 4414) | 3.6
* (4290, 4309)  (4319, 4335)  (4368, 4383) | -3.7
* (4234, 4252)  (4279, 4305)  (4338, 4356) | 3.4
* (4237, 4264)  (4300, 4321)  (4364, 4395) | 2.8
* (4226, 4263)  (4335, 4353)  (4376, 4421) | -1.2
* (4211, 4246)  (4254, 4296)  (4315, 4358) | 2.5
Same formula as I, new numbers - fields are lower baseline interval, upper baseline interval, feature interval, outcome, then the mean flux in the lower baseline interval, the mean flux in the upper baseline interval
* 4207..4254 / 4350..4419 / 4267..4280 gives 2.2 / 5.2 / 6.01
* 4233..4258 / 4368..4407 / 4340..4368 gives -1.9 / 5.37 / 5.87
